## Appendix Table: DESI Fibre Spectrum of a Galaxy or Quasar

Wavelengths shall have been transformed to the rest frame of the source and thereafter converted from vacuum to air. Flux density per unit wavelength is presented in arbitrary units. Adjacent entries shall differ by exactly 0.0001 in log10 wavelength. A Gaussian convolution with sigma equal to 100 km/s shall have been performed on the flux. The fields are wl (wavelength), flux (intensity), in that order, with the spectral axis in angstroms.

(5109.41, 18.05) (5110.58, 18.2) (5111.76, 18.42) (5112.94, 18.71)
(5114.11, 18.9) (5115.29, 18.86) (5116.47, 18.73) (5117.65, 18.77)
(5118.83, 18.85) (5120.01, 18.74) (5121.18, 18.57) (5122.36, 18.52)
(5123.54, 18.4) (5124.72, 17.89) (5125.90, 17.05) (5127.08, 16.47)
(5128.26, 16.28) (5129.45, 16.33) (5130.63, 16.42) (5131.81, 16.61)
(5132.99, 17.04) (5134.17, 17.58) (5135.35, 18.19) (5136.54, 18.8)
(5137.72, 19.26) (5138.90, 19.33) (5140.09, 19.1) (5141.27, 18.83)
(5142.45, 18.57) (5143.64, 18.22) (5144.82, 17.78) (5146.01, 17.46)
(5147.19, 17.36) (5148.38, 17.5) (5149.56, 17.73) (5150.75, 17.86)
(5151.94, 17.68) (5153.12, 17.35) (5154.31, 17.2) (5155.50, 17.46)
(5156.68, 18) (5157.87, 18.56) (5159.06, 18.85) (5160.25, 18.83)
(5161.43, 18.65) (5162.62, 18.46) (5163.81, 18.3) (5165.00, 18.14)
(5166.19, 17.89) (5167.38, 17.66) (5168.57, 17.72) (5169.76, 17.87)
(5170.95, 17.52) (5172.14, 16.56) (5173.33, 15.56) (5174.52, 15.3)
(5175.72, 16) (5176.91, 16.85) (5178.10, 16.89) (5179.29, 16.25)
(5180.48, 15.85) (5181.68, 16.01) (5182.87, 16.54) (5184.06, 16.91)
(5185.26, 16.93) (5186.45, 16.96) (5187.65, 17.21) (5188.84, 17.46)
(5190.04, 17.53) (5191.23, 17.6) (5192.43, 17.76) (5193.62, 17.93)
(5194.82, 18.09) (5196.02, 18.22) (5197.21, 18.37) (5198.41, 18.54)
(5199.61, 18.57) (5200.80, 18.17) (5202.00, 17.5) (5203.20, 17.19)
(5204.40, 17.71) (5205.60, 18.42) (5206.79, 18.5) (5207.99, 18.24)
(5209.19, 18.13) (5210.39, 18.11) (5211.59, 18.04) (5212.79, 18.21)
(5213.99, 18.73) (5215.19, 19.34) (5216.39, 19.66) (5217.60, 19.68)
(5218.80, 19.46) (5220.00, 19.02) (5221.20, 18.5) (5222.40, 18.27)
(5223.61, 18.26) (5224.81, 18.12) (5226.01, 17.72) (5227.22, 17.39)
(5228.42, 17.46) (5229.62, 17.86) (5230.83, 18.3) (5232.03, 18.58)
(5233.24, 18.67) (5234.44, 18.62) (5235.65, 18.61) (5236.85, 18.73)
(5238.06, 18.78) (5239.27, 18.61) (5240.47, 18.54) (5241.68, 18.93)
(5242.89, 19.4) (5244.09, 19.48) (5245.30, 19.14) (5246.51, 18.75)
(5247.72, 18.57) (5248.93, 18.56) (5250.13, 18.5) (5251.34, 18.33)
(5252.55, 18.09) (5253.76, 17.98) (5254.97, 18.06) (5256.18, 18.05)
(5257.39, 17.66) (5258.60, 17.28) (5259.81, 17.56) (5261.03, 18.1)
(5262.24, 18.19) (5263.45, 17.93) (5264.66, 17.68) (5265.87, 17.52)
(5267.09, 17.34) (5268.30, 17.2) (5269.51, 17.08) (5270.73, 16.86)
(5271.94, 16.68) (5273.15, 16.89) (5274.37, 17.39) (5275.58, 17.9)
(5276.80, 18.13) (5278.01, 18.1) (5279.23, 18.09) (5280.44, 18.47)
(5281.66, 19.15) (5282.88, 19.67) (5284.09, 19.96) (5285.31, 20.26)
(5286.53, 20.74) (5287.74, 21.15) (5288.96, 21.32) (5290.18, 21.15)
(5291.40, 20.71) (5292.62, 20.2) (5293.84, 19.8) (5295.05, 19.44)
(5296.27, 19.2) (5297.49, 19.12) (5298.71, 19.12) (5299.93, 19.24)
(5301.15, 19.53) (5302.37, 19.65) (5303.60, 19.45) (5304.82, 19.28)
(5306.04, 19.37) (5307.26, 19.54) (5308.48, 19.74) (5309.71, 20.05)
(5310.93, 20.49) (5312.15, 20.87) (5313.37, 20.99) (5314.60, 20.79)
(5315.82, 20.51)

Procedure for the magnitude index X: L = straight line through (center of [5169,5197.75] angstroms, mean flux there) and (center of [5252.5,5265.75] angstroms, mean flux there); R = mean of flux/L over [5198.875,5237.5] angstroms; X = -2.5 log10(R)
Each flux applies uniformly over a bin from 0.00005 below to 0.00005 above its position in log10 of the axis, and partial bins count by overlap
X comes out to -0.06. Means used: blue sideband 17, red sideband 17.8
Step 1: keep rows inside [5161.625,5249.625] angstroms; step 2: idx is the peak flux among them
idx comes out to 19.68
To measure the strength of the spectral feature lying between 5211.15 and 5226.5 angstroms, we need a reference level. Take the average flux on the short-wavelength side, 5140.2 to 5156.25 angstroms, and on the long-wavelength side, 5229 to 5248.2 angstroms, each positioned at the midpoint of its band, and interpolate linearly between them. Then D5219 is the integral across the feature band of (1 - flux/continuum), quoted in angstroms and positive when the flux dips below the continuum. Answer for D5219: -0.15 angstroms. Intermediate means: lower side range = 17.8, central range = 18.7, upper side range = 18.7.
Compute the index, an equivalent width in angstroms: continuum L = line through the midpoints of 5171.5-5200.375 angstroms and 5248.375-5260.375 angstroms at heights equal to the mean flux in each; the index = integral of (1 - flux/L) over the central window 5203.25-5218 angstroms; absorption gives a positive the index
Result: -0.9 angstroms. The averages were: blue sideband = 17.1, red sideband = 18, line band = 18.5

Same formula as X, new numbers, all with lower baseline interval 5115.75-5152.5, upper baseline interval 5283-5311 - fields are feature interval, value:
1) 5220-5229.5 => 0.059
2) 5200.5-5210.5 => 0.048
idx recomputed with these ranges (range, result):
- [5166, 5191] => 17.89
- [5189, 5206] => 18.57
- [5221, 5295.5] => 21.32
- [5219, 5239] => 19.02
